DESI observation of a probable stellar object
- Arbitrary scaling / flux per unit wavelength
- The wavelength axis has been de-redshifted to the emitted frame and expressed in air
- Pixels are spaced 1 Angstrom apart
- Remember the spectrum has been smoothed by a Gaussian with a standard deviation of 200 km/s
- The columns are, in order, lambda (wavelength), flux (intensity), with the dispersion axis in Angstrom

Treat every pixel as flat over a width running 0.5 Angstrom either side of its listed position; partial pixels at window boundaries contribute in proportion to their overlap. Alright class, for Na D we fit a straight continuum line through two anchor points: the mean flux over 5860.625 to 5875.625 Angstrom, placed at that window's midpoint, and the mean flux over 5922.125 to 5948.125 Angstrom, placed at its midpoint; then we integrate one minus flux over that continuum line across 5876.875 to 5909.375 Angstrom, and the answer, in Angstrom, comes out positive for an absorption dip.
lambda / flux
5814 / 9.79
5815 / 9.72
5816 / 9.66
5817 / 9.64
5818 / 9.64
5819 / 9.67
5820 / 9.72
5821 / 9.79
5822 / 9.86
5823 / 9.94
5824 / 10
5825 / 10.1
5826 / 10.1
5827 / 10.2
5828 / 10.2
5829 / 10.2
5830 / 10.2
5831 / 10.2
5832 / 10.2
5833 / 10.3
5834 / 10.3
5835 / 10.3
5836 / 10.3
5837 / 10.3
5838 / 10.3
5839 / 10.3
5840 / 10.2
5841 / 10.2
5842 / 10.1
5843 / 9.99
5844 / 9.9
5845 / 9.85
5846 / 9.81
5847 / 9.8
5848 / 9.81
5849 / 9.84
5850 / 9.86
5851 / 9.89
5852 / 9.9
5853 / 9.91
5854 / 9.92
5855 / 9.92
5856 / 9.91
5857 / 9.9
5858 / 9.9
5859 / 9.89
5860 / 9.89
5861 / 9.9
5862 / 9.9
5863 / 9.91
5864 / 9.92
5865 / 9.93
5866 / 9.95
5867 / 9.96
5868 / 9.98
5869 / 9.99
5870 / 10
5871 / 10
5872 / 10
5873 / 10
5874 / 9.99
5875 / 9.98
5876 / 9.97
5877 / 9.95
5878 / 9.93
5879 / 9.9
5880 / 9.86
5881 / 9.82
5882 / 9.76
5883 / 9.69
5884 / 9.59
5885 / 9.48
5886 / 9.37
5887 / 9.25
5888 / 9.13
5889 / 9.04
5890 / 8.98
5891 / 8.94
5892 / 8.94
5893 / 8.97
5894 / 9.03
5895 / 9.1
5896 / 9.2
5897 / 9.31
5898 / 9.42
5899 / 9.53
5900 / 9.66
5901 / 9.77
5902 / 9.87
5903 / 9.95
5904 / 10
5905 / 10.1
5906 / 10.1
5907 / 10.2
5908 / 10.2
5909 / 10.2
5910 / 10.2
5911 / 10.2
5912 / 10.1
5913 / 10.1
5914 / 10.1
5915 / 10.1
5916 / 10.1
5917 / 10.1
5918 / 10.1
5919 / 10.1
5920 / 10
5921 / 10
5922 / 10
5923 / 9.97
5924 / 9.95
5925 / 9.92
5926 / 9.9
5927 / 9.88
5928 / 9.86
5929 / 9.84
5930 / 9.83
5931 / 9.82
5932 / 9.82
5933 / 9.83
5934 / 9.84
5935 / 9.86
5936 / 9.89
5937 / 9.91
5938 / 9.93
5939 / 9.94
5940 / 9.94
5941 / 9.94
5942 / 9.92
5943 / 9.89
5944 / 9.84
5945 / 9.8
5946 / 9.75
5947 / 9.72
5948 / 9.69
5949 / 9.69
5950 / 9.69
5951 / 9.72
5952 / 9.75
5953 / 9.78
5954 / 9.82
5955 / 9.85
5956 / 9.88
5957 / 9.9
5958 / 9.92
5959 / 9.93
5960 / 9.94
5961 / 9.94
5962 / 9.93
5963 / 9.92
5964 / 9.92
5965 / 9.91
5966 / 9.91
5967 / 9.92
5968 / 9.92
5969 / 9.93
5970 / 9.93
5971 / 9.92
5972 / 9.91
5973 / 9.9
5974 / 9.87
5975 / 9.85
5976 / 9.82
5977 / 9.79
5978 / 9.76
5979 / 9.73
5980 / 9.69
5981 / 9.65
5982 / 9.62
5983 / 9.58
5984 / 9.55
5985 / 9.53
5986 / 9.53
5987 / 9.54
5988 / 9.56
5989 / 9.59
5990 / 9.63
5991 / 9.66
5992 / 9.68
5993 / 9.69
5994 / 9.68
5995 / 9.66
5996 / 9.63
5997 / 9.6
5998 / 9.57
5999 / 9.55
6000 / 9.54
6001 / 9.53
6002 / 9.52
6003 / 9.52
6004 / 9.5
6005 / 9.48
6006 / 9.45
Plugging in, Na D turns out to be 1.1 Angstrom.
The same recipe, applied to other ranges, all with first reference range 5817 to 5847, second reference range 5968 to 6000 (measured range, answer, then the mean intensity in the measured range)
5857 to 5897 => 1.2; 9.66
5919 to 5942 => -0.2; 9.91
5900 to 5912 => -0.2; 10.1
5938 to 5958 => -0.1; 9.82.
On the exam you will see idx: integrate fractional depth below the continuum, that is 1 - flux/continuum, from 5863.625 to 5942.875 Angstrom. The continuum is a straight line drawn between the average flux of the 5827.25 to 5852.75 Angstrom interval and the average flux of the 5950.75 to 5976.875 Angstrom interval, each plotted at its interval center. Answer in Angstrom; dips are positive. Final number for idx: 1.4 Angstrom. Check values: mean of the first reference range 10.1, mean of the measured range 9.81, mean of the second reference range 9.88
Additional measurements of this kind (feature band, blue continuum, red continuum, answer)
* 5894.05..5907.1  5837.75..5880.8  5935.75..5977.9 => 0.3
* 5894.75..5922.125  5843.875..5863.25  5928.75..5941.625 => -0.1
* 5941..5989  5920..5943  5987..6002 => -0.3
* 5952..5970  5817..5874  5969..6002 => -0.3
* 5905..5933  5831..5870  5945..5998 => -0.4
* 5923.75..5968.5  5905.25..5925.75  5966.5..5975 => 0.6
